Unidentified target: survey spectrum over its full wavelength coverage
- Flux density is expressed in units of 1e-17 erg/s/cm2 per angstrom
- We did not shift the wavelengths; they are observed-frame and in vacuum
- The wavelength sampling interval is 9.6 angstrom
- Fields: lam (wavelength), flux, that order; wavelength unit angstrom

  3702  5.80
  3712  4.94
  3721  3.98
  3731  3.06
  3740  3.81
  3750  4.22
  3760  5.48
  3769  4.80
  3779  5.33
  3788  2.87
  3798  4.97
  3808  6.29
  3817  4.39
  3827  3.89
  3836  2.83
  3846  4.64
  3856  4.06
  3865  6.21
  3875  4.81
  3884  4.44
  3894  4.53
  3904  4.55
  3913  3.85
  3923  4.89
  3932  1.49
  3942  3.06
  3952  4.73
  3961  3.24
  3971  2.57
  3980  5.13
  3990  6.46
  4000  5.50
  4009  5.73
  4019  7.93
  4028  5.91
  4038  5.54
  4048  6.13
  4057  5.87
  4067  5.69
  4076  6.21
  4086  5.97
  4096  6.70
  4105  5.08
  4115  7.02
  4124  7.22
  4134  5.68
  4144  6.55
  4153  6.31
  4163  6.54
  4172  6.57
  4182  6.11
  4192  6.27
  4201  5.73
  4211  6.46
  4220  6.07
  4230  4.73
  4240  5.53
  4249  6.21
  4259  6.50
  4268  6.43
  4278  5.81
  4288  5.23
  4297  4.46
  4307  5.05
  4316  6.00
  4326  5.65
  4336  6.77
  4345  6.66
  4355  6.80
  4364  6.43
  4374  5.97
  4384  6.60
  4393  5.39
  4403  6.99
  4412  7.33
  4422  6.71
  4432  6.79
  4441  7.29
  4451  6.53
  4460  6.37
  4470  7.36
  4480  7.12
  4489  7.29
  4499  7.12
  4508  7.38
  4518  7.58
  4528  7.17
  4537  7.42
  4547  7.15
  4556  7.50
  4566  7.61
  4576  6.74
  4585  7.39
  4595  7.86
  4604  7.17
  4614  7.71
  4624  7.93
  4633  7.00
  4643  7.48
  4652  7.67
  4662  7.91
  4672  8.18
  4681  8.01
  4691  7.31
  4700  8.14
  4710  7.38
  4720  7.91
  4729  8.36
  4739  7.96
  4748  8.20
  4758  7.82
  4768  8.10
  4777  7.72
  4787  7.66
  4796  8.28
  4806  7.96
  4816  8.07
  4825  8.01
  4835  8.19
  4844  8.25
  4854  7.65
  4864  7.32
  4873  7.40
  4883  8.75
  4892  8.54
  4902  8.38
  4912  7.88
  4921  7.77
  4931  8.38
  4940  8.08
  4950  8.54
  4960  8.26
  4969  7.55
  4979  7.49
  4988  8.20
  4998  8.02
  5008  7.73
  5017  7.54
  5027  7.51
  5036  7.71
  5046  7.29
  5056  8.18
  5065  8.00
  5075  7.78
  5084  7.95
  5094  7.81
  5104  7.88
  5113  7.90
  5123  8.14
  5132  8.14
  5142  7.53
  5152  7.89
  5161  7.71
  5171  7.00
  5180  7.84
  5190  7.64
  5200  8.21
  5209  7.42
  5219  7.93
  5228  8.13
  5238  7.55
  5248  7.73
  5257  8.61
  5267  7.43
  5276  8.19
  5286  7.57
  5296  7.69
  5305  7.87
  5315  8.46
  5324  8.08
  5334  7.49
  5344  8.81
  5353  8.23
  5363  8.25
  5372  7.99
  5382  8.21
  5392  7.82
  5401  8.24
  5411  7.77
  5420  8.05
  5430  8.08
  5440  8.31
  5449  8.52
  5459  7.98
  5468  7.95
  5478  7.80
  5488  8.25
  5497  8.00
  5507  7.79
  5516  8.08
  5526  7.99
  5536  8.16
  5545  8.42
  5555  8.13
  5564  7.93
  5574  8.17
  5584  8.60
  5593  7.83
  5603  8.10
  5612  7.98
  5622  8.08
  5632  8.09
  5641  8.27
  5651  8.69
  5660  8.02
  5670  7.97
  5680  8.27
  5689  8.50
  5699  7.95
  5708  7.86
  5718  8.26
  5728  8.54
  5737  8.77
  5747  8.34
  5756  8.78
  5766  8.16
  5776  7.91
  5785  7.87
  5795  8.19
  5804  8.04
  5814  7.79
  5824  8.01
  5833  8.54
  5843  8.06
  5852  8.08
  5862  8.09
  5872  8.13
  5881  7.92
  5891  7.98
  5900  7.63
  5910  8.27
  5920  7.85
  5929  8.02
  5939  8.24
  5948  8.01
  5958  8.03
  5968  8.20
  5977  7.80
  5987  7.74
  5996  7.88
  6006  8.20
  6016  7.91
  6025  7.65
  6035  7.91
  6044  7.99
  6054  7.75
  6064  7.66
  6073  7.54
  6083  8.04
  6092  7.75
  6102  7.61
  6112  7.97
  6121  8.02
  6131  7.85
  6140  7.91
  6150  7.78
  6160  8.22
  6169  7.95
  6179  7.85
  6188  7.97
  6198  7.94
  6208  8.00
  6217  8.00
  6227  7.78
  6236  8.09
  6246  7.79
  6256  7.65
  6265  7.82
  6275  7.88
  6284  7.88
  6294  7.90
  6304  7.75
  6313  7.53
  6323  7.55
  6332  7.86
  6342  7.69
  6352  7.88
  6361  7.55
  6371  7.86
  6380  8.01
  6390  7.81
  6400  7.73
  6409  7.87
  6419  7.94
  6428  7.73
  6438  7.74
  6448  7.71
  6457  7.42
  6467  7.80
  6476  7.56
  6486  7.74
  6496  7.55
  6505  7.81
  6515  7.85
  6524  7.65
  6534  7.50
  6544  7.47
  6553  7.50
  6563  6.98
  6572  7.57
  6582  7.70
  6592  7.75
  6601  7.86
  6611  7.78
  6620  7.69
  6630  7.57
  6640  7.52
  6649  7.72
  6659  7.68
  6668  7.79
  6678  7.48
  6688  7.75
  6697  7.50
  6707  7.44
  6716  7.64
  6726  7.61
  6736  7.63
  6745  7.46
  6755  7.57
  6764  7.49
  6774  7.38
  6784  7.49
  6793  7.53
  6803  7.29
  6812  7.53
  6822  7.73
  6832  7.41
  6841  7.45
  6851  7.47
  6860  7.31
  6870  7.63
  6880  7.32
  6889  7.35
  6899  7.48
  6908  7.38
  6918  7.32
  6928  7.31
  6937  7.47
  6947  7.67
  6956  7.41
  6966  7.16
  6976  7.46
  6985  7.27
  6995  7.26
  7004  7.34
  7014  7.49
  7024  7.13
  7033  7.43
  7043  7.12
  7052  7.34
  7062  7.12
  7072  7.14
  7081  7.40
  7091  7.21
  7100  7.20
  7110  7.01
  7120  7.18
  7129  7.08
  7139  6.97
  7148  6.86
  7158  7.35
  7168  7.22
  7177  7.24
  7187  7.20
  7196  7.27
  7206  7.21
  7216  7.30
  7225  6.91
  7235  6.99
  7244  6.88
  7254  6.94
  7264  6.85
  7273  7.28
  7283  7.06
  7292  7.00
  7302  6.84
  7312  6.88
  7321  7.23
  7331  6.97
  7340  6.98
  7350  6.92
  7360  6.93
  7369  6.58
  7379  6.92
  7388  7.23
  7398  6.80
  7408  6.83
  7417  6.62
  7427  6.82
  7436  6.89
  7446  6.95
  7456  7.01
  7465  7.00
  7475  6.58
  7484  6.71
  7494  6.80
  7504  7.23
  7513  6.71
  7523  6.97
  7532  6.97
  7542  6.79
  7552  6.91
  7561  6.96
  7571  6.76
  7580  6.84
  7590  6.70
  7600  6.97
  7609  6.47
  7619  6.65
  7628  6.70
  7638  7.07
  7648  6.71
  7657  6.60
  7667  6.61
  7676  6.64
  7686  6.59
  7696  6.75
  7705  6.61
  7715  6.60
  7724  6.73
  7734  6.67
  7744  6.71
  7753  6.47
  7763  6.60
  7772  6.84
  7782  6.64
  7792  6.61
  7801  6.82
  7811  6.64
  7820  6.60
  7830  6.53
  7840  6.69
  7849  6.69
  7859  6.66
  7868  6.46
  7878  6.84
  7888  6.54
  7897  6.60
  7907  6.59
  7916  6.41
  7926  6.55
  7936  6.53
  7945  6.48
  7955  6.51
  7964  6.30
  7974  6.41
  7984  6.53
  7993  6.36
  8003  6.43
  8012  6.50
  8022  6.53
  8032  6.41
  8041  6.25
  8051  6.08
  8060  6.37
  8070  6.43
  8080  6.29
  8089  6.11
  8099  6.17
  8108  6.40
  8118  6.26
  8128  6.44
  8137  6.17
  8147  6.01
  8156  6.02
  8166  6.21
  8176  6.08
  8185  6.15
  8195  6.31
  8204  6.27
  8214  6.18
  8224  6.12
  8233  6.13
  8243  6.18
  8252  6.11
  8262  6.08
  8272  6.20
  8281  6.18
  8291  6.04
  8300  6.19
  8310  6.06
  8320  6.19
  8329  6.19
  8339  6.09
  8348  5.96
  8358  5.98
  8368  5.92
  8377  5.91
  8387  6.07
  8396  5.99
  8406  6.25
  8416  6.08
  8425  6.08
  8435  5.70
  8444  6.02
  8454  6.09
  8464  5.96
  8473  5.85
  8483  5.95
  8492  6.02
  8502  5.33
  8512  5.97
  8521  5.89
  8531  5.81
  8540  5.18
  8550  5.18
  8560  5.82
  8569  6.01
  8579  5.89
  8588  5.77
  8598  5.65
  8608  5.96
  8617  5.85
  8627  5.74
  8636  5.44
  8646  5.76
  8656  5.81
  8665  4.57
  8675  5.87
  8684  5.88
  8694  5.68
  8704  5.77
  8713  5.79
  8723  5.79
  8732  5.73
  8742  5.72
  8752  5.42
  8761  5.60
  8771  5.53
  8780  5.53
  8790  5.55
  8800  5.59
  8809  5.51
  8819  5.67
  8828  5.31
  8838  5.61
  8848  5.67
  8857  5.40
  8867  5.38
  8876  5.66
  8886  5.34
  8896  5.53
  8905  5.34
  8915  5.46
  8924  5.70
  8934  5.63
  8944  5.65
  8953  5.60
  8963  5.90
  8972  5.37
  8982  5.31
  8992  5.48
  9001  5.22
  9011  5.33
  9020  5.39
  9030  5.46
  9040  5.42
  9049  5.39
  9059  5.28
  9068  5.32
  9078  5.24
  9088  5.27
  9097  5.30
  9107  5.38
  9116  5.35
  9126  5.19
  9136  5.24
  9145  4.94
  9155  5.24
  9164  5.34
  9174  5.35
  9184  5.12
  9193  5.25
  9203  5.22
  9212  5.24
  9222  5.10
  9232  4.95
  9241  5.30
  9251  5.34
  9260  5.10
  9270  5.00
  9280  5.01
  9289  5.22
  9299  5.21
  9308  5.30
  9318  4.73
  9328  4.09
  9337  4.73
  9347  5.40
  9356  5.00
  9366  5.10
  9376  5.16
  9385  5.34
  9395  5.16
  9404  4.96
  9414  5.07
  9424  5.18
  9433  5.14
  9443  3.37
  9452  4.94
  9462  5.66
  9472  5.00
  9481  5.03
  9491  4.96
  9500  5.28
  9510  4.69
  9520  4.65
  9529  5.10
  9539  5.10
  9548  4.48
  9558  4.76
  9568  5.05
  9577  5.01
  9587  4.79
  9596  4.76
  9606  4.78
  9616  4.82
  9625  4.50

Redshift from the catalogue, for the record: 0.00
